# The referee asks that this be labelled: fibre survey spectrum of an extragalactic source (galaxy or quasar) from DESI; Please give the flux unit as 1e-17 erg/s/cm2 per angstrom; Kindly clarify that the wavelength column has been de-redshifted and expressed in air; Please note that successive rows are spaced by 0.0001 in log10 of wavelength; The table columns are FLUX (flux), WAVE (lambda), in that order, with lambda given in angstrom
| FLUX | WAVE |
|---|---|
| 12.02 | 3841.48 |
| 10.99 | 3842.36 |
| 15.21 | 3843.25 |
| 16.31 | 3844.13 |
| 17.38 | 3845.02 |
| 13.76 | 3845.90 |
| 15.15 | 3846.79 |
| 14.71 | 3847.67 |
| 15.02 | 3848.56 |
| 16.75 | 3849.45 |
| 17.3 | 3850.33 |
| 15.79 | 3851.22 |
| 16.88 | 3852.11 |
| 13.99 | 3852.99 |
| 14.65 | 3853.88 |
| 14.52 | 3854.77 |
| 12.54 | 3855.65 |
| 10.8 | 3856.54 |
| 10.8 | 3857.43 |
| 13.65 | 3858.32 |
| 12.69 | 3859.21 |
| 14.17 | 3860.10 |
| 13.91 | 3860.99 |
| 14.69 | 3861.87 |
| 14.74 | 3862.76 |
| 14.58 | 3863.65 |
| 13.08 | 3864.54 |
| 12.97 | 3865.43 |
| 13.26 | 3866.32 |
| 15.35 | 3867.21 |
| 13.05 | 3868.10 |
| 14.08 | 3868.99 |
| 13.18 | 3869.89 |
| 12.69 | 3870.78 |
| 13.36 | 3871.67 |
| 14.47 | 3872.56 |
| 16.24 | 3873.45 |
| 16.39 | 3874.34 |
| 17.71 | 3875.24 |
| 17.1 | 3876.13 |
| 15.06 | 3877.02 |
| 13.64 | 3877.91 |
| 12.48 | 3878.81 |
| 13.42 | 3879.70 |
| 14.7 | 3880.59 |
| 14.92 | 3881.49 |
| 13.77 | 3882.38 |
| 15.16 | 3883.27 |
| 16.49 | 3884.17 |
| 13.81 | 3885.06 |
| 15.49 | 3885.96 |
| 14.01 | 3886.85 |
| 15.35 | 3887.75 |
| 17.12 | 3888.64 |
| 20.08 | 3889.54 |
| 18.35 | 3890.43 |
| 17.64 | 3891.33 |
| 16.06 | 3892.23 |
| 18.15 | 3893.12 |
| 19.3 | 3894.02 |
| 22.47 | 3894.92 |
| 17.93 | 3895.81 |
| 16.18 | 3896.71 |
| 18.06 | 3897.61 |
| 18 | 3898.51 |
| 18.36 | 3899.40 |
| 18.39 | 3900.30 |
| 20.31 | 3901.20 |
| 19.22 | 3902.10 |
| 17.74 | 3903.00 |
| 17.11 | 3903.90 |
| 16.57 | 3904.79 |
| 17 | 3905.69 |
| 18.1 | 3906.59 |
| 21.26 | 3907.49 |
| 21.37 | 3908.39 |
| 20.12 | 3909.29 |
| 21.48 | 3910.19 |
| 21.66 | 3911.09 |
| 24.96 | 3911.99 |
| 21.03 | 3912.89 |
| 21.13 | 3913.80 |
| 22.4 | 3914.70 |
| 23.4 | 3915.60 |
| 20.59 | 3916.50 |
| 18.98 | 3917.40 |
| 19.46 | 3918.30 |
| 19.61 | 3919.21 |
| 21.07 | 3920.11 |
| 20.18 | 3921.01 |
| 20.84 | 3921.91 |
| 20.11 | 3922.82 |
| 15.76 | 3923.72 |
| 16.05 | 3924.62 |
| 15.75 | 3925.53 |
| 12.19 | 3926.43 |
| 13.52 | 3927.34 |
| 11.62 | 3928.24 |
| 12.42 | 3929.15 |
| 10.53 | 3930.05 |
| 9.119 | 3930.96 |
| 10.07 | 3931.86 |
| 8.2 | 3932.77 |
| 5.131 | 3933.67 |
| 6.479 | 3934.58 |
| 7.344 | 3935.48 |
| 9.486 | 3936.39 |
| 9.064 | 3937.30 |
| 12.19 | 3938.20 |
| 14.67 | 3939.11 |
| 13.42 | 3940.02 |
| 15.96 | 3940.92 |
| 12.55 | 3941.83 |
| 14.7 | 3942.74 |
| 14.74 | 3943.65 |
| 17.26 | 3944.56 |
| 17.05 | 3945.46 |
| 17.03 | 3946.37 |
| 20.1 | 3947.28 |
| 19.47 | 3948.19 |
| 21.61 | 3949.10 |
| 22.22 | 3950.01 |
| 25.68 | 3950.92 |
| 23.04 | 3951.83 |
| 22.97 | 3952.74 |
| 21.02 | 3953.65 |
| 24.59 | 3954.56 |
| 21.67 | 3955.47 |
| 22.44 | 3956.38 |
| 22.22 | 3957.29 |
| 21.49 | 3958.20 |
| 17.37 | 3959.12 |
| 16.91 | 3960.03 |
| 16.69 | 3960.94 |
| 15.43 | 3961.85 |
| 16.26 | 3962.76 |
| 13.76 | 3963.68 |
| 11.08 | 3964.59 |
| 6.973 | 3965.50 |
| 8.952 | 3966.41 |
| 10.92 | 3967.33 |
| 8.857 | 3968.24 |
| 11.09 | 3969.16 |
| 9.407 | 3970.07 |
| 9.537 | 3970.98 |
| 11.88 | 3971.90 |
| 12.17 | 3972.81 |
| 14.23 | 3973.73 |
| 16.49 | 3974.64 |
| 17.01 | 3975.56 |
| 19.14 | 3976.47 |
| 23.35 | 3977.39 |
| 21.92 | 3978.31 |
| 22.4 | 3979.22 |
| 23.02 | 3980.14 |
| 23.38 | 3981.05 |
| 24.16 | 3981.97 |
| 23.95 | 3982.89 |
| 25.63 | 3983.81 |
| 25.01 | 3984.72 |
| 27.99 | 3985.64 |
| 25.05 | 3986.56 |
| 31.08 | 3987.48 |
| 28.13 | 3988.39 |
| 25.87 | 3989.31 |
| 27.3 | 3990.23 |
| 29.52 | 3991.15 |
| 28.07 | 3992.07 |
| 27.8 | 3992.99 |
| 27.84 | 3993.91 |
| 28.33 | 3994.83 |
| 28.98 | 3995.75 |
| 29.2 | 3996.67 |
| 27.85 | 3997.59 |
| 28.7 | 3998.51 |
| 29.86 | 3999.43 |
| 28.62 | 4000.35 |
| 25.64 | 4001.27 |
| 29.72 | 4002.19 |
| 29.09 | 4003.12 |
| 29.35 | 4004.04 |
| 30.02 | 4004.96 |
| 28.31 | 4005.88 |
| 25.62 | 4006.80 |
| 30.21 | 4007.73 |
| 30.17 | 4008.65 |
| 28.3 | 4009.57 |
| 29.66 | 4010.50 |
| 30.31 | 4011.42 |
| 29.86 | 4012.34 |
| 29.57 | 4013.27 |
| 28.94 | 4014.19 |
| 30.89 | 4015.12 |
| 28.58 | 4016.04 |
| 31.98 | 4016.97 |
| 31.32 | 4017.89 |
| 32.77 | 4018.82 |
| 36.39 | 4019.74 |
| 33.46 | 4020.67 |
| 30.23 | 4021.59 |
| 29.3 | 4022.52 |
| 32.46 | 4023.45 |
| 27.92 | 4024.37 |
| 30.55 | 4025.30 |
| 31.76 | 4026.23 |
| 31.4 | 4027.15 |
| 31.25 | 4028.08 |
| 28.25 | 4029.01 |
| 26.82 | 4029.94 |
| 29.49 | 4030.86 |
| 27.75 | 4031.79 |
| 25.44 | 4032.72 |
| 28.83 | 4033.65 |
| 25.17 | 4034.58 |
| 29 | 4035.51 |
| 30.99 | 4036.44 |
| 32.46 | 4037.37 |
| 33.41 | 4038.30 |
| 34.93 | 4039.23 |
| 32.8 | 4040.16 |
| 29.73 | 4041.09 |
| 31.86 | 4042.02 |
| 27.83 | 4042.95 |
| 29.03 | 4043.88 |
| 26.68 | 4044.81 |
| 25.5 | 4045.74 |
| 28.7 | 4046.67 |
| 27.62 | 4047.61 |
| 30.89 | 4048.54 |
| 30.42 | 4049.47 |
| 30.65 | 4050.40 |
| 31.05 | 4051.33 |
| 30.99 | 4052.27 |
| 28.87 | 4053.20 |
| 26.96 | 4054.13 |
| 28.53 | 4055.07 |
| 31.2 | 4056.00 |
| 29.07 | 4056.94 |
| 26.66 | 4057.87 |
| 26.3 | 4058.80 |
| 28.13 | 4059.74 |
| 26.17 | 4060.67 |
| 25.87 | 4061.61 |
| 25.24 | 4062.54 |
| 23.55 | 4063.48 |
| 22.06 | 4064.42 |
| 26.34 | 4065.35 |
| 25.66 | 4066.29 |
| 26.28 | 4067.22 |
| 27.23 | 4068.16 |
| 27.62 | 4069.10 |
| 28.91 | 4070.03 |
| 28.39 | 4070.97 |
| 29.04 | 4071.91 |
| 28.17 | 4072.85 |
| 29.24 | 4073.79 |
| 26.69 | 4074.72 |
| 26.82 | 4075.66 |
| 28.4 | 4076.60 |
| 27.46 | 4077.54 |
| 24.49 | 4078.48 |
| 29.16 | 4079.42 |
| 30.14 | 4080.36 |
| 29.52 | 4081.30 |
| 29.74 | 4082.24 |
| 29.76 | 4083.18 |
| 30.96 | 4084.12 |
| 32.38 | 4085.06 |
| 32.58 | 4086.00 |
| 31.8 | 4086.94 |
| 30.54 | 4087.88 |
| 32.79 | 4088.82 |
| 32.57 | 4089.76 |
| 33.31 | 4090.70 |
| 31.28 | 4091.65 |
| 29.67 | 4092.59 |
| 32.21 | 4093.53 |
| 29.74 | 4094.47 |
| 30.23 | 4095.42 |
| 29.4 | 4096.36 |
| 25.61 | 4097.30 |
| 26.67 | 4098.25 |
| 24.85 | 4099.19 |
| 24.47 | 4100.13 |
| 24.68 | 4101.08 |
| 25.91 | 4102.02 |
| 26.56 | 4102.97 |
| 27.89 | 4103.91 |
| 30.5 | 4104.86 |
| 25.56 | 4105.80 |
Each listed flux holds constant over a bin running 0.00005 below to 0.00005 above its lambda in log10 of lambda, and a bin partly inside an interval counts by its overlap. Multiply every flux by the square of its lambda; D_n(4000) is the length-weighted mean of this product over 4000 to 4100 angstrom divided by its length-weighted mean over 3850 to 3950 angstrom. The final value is 2.0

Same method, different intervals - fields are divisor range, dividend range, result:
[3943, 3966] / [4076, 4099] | 1.71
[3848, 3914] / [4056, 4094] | 1.94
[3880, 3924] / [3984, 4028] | 1.66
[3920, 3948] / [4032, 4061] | 2.26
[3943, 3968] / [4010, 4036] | 1.72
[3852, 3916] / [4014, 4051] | 1.97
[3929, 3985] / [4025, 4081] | 1.84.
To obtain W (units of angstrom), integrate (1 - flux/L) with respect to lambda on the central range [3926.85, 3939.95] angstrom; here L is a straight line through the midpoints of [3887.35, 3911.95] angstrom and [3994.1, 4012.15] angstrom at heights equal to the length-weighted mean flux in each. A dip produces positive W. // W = 7.1 angstrom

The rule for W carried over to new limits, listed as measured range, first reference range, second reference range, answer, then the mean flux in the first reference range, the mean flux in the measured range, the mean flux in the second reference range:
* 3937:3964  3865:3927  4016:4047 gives 5.2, 17.4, 18.2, 30.1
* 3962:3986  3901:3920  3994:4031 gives 8.7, 20.2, 16.8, 29.8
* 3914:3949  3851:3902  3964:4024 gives 8.2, 15.4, 15.1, 24.8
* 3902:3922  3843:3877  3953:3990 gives -4.5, 14.6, 20.2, 18.8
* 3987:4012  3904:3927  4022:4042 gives -1.4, 19.6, 28.7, 30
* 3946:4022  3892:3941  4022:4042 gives 3.6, 16.7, 23.6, 30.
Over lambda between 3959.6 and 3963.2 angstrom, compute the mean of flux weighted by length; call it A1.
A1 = 16.3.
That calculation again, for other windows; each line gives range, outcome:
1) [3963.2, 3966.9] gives 10.2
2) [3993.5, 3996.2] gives 28.4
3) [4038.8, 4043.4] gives 31.4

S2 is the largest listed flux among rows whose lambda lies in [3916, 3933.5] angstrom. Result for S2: 21.07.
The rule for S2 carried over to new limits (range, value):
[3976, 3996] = 31.08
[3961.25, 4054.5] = 36.39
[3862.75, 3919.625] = 24.96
